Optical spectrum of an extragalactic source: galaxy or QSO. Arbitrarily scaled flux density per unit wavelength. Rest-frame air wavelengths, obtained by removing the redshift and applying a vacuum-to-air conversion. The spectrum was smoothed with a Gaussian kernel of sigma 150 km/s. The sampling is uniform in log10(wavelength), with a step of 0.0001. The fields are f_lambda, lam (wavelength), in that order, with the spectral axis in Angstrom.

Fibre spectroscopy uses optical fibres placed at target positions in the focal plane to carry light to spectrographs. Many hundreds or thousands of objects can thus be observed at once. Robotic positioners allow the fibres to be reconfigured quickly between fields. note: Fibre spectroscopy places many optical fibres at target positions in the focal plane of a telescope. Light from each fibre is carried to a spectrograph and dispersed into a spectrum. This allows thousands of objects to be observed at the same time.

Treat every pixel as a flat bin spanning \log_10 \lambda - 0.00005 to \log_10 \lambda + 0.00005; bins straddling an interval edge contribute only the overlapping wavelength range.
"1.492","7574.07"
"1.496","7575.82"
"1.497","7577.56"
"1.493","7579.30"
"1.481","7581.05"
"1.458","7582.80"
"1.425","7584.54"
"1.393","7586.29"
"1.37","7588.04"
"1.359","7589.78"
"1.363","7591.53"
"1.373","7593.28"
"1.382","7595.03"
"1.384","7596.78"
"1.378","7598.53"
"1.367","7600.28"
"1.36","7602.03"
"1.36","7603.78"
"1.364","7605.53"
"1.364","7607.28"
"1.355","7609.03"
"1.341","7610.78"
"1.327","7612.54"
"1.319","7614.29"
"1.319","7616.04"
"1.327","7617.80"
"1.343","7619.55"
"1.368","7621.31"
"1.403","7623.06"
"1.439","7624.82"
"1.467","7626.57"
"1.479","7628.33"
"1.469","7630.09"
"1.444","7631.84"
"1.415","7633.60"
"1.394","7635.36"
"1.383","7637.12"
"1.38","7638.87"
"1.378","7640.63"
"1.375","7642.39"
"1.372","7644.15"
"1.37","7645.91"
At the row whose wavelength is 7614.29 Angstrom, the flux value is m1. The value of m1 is 1.319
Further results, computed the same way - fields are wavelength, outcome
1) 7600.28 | 1.367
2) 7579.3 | 1.493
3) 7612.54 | 1.327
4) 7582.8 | 1.458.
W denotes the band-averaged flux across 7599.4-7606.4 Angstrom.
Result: 1.36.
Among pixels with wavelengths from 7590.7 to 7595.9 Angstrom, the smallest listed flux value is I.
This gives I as 1.363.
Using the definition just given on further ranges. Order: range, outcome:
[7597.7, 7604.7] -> 1.36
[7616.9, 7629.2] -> 1.327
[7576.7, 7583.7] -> 1.458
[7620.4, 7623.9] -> 1.368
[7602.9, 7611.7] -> 1.341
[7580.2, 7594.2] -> 1.359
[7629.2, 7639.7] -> 1.38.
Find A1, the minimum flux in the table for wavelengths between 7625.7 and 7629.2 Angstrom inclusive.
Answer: 1.467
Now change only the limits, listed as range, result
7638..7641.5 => 1.378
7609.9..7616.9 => 1.319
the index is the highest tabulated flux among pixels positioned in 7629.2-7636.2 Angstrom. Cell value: 1.469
